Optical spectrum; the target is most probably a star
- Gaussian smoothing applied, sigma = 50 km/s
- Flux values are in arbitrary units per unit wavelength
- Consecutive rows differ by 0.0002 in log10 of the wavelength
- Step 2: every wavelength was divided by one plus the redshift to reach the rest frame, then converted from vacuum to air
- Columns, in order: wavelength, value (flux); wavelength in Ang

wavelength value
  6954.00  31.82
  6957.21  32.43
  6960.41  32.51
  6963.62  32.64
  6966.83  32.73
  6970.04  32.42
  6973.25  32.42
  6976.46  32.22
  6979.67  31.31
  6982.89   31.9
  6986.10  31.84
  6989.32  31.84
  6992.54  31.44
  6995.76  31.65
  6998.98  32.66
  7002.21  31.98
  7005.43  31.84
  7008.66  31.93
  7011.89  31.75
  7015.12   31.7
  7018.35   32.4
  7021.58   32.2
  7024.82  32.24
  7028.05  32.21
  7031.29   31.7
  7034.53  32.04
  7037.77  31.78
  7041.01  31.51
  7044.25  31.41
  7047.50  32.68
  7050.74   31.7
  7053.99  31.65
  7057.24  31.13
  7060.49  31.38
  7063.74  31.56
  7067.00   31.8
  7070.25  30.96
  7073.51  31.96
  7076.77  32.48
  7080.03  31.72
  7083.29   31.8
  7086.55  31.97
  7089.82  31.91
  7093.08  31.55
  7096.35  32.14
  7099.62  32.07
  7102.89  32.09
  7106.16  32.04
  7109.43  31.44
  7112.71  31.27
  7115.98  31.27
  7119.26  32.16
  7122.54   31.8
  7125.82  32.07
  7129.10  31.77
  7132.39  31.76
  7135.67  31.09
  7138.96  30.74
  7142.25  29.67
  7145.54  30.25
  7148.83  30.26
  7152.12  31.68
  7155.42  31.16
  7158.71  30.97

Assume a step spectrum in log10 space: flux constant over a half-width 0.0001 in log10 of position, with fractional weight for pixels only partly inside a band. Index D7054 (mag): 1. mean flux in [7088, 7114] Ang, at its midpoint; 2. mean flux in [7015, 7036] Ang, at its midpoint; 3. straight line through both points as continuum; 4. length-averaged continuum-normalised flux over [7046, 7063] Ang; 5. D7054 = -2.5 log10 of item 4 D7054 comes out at 0.01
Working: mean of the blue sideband 32.1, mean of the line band 31.7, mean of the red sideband 31.8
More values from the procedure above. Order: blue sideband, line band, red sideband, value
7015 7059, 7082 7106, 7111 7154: -0.016 mag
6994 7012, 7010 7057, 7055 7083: -0.003 mag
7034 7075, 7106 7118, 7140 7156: -0.017 mag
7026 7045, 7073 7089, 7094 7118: -0.007 mag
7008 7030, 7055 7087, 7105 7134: 0.008 mag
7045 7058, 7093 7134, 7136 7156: -0.027 mag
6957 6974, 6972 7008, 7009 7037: 0.013 mag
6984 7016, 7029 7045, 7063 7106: 0.005 mag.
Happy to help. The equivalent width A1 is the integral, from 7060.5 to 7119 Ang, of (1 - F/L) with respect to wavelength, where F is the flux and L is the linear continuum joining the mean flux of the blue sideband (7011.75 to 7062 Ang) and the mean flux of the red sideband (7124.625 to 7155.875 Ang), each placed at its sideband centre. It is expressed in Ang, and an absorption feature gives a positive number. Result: -0.6 Ang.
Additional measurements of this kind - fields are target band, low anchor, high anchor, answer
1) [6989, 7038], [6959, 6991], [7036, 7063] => -0.1 Ang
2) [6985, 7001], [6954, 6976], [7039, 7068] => 0.2 Ang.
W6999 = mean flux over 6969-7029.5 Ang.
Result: 32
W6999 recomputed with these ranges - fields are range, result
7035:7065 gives 31.7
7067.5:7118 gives 31.8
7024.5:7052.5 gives 31.9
